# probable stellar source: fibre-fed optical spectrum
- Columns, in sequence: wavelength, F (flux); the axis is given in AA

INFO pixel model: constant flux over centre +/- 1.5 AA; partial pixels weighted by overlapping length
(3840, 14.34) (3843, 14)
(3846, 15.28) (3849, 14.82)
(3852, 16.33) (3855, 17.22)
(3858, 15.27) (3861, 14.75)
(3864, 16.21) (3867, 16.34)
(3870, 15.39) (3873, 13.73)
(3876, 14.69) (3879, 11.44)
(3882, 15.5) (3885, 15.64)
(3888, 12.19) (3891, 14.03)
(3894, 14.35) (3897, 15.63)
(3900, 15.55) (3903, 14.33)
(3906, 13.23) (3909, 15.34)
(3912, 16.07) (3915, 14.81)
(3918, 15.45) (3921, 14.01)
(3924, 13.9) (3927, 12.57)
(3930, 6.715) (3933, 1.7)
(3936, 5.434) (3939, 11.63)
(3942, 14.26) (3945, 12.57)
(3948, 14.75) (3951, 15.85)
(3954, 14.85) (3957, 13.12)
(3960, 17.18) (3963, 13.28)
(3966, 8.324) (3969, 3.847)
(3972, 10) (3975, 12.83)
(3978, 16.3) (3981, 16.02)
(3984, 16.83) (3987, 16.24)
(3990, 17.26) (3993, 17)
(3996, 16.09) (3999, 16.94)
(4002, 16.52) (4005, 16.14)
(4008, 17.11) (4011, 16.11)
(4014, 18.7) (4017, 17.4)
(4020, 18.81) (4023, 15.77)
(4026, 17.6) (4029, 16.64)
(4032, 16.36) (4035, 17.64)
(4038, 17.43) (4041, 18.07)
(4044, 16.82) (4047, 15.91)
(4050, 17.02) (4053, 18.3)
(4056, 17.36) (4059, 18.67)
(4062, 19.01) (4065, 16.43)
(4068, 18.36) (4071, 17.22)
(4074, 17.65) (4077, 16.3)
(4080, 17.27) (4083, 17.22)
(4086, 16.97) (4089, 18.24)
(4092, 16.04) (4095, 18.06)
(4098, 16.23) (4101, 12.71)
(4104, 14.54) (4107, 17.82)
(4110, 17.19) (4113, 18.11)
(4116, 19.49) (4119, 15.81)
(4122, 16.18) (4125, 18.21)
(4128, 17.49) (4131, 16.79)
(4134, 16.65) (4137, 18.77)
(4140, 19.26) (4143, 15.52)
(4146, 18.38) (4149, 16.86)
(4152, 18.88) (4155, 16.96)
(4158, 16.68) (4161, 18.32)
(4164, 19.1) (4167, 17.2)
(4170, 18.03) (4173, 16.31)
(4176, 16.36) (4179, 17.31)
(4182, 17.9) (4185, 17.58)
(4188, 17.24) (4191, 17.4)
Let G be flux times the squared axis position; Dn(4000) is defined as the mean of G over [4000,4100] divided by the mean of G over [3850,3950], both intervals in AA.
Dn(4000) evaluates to 1.4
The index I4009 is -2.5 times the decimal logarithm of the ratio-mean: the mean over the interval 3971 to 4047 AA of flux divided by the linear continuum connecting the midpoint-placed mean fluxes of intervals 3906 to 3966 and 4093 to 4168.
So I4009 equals -0.15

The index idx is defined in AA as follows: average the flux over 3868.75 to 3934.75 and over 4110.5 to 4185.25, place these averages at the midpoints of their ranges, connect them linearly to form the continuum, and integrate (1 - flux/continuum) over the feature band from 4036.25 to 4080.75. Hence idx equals -4.0 AA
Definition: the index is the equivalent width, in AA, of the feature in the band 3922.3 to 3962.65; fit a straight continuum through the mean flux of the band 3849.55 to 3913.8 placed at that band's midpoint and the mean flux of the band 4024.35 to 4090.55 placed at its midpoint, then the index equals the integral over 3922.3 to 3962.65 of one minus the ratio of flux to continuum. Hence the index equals 9.86 AA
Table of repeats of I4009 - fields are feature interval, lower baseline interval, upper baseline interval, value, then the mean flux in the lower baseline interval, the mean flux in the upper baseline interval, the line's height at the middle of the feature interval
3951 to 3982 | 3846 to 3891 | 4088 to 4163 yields 0.24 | 14.9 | 17.2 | 15.8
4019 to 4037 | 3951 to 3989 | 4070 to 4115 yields -0.14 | 13.4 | 16.8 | 15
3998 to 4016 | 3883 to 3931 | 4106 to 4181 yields -0.09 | 14.1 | 17.5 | 15.5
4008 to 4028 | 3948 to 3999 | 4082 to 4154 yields -0.15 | 14.2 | 17.1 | 15.1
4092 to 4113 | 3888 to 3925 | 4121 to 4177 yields 0.05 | 14.6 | 17.5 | 16.9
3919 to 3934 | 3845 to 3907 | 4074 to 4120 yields 0.44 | 14.9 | 16.8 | 15.3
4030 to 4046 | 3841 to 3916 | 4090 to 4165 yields -0.05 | 14.9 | 17.2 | 16.4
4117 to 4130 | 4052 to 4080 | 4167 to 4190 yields 0.03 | 17.7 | 17.2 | 17.5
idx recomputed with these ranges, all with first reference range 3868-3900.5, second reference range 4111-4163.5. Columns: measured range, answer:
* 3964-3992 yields 4.38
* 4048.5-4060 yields -0.89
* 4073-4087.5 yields -0.18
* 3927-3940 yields 7.03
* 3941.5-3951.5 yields 0.62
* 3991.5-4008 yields -0.79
